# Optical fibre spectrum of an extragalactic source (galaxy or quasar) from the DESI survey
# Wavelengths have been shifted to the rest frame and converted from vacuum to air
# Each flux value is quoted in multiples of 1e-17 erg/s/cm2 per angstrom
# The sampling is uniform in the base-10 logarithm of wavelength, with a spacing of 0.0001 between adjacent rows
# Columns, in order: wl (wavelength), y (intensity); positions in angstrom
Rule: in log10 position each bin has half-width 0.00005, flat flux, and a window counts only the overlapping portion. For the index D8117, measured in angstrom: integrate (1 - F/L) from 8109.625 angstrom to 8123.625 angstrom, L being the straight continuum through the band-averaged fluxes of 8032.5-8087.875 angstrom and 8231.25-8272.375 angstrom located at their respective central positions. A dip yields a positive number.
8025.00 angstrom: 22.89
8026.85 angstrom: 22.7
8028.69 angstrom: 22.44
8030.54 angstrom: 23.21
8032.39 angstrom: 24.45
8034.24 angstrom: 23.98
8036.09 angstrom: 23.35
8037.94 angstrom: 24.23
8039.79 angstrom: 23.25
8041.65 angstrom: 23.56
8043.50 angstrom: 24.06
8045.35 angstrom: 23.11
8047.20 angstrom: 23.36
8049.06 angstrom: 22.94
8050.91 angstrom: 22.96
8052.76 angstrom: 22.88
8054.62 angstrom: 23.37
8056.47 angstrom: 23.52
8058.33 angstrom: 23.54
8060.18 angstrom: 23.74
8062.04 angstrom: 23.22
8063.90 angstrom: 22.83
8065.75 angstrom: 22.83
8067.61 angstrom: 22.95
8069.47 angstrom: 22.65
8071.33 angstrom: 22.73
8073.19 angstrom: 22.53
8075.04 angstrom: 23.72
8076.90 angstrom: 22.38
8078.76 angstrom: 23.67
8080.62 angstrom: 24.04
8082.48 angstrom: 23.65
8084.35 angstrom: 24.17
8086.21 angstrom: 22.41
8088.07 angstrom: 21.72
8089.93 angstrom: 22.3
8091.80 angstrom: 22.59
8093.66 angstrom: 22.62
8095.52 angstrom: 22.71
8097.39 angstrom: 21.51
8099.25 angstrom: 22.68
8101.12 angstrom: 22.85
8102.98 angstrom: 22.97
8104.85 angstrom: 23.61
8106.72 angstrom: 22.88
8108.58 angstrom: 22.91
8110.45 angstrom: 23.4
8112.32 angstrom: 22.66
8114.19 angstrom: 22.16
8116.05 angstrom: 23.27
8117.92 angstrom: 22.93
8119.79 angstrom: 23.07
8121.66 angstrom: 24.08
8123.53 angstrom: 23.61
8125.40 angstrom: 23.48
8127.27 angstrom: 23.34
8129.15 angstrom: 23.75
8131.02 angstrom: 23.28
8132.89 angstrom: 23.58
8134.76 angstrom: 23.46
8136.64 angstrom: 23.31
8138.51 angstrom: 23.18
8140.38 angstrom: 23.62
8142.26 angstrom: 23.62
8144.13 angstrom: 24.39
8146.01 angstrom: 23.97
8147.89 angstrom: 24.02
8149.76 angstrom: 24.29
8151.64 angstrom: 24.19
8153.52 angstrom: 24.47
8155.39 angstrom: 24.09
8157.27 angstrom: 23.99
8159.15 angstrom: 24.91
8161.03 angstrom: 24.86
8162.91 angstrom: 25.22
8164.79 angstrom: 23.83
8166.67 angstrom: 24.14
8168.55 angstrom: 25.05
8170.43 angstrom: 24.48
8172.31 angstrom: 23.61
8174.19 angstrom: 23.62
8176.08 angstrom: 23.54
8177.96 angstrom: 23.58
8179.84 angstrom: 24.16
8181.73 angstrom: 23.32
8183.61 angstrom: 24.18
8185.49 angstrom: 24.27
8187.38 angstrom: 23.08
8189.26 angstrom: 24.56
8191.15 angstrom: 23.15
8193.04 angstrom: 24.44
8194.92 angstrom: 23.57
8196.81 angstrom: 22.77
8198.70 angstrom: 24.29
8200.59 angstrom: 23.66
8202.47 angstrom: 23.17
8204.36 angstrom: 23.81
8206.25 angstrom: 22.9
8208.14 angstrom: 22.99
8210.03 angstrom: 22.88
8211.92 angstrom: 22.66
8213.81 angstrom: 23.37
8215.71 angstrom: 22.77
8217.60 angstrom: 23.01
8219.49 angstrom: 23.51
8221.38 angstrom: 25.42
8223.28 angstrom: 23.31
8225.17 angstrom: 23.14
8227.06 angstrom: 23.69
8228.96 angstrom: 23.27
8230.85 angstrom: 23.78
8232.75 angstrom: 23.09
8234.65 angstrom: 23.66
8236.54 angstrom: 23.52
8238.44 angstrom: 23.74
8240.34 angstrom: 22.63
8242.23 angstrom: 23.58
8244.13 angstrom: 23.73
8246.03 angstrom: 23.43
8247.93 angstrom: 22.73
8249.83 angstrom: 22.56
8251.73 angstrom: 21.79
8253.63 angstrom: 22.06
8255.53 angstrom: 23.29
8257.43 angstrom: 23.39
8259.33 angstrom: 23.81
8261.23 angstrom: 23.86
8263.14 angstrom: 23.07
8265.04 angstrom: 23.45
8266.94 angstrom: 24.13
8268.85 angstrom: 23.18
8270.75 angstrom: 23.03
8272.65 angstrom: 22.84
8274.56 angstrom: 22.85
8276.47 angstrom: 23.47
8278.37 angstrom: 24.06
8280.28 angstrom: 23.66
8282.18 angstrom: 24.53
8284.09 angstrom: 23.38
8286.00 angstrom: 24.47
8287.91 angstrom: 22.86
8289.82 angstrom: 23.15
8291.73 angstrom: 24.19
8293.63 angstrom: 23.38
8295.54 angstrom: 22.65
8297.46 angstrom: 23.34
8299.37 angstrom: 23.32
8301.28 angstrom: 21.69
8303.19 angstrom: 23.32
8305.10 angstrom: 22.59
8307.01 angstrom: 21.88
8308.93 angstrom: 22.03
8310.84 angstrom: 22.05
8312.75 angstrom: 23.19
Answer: 0.1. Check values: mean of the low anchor 23.3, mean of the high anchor 23.2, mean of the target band 23.1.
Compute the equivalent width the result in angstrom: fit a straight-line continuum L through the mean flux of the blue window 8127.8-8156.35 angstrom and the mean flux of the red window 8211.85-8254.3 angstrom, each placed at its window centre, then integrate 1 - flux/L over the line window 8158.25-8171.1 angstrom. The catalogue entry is -0.5 angstrom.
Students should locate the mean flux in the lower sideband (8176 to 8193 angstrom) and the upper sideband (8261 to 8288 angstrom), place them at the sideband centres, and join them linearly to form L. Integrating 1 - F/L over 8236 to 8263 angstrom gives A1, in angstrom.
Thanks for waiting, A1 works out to 0.5 angstrom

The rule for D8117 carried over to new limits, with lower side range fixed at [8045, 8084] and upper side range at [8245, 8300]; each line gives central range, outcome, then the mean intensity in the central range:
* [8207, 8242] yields -0.1 angstrom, 23.4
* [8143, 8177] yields -1.5 angstrom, 24.3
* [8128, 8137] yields -0.1 angstrom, 23.5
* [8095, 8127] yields 0.3 angstrom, 23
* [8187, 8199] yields -0.2 angstrom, 23.7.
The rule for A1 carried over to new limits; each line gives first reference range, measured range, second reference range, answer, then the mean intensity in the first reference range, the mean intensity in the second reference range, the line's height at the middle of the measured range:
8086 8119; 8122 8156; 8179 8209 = -1.02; 22.7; 23.6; 23.1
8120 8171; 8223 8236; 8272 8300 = 0.14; 24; 23.5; 23.7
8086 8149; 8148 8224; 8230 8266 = -2.15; 23.1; 23.2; 23.2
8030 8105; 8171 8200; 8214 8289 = -0.58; 23.1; 23.4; 23.3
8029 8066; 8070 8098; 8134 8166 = 0.93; 23.4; 24.1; 23.7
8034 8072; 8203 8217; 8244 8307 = 0.11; 23.3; 23.2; 23.2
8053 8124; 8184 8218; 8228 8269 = -0.36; 23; 23.3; 23.2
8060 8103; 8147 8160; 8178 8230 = -0.57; 22.9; 23.5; 23.3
